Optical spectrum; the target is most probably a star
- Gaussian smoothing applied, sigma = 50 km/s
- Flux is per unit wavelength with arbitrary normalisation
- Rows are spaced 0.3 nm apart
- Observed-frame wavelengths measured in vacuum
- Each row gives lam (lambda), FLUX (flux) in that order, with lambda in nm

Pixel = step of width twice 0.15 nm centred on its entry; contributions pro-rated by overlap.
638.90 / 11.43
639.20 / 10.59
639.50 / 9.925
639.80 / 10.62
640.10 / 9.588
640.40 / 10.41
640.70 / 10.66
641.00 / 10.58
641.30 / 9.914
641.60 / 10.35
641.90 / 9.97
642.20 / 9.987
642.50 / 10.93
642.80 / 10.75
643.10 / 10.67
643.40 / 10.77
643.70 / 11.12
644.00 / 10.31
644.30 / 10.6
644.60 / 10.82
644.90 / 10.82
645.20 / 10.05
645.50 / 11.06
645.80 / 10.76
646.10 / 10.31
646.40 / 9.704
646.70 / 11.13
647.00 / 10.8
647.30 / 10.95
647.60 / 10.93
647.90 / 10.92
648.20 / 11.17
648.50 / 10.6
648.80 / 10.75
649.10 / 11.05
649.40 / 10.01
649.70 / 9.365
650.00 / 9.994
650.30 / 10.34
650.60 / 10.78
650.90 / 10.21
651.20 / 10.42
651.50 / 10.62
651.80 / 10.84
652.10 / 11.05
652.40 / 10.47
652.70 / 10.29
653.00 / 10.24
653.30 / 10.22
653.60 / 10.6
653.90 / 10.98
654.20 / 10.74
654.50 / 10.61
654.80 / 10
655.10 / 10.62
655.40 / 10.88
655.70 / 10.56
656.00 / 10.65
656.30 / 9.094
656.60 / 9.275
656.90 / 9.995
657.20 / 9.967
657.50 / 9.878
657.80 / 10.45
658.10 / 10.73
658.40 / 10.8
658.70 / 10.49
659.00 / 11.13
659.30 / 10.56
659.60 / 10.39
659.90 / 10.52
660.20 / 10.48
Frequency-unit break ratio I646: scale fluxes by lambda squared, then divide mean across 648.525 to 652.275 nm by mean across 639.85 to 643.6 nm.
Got 1.03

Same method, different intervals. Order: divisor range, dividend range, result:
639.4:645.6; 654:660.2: 1.04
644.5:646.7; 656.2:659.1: 1.00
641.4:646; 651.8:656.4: 1.02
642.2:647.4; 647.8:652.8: 1.00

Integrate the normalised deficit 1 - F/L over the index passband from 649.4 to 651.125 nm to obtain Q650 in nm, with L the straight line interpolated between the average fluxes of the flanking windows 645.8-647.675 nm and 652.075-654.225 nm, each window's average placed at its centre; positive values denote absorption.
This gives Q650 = 0.07 nm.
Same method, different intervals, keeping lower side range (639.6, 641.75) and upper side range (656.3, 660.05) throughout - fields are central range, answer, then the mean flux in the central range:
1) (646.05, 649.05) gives -0.13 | 10.8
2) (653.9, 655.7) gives -0.05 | 10.6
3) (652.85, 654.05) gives -0.02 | 10.5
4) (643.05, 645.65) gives -0.10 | 10.7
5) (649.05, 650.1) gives 0.03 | 10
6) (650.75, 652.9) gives -0.05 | 10.5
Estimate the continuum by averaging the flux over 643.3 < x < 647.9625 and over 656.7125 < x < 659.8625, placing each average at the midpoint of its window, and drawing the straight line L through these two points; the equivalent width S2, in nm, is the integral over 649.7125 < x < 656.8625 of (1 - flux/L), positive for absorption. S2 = 0.10 nm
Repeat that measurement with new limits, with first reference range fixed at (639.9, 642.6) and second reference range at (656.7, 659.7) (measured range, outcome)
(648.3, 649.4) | -0.04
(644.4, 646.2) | -0.06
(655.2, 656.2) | -0.02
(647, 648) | -0.06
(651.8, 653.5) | -0.02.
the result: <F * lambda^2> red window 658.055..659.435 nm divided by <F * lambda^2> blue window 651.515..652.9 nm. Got 1.0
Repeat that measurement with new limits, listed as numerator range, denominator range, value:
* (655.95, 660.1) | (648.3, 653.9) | 1.00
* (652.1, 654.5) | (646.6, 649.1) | 0.98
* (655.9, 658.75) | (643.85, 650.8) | 0.99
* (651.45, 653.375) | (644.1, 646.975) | 1.02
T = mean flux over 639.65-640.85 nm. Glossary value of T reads 10.3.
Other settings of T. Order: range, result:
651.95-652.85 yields 10.6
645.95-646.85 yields 10.4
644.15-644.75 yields 10.7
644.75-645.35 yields 10.4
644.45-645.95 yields 10.7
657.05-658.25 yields 10.3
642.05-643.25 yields 10.6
